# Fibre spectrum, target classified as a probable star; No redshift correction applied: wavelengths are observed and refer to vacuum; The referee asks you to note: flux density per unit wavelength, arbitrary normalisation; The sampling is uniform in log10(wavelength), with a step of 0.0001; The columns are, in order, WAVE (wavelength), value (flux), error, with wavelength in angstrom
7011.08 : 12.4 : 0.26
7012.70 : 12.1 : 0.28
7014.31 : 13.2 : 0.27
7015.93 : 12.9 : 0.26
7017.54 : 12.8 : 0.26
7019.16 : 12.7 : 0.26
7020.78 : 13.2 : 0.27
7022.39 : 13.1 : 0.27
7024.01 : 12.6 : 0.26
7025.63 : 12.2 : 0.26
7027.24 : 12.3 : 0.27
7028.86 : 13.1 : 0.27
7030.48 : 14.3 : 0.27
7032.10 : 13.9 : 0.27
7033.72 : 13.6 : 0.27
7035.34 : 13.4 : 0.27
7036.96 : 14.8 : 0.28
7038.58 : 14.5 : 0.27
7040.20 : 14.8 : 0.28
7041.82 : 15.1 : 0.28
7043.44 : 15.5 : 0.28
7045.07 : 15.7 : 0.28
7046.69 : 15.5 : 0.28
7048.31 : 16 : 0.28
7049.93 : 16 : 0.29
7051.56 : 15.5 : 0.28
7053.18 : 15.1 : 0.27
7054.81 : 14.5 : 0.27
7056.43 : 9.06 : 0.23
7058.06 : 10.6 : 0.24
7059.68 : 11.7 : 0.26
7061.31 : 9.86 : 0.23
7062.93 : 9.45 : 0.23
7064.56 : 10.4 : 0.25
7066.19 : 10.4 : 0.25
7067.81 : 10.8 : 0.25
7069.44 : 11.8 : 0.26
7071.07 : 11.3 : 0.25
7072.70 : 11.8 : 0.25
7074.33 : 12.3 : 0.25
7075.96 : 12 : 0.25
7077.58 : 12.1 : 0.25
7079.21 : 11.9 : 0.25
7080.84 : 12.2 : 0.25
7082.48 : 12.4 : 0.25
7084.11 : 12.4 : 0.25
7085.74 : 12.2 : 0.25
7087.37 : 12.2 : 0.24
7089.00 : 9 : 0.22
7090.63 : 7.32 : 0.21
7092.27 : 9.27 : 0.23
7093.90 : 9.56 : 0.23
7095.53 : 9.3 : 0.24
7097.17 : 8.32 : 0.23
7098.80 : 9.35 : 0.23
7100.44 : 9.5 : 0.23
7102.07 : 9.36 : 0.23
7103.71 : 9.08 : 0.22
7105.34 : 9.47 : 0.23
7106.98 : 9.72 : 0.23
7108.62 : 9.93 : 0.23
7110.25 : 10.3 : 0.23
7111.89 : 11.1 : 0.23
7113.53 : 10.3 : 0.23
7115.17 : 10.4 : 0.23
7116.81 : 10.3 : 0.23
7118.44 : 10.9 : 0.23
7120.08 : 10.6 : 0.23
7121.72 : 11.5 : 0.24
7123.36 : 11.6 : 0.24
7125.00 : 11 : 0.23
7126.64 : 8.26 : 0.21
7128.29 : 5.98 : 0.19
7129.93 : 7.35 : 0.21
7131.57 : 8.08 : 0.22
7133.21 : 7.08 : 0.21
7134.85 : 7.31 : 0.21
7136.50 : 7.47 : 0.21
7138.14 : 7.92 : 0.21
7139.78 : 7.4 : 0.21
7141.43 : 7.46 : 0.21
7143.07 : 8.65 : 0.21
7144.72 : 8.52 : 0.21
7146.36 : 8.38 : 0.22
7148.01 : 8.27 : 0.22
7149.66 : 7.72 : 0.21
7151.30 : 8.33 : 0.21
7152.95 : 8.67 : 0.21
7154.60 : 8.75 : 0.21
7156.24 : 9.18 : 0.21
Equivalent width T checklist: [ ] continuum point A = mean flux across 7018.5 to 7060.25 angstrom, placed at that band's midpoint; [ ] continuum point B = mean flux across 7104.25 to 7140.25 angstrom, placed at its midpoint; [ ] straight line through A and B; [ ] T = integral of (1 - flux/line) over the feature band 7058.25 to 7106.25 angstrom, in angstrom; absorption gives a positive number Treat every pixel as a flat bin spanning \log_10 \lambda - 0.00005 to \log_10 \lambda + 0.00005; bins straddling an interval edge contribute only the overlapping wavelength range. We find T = 3.8 angstrom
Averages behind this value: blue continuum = 13.8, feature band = 10.6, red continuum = 9.29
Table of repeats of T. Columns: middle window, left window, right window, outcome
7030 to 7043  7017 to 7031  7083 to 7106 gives -2.11 angstrom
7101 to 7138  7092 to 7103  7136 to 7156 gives -2.61 angstrom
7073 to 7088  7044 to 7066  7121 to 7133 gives -0.80 angstrom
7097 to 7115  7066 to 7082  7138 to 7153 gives 0.60 angstrom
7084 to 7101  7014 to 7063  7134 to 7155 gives 1.57 angstrom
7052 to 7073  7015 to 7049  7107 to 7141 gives 1.71 angstrom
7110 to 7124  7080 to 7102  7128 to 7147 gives -3.20 angstrom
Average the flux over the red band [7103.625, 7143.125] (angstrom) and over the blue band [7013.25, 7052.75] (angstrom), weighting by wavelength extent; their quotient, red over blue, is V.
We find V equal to 0.65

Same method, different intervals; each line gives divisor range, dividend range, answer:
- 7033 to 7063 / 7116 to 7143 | 0.63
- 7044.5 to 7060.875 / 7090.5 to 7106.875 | 0.66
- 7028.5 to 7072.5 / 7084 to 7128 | 0.76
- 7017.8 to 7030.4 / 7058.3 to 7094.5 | 0.86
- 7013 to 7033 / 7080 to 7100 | 0.79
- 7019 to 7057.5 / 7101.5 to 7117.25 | 0.71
